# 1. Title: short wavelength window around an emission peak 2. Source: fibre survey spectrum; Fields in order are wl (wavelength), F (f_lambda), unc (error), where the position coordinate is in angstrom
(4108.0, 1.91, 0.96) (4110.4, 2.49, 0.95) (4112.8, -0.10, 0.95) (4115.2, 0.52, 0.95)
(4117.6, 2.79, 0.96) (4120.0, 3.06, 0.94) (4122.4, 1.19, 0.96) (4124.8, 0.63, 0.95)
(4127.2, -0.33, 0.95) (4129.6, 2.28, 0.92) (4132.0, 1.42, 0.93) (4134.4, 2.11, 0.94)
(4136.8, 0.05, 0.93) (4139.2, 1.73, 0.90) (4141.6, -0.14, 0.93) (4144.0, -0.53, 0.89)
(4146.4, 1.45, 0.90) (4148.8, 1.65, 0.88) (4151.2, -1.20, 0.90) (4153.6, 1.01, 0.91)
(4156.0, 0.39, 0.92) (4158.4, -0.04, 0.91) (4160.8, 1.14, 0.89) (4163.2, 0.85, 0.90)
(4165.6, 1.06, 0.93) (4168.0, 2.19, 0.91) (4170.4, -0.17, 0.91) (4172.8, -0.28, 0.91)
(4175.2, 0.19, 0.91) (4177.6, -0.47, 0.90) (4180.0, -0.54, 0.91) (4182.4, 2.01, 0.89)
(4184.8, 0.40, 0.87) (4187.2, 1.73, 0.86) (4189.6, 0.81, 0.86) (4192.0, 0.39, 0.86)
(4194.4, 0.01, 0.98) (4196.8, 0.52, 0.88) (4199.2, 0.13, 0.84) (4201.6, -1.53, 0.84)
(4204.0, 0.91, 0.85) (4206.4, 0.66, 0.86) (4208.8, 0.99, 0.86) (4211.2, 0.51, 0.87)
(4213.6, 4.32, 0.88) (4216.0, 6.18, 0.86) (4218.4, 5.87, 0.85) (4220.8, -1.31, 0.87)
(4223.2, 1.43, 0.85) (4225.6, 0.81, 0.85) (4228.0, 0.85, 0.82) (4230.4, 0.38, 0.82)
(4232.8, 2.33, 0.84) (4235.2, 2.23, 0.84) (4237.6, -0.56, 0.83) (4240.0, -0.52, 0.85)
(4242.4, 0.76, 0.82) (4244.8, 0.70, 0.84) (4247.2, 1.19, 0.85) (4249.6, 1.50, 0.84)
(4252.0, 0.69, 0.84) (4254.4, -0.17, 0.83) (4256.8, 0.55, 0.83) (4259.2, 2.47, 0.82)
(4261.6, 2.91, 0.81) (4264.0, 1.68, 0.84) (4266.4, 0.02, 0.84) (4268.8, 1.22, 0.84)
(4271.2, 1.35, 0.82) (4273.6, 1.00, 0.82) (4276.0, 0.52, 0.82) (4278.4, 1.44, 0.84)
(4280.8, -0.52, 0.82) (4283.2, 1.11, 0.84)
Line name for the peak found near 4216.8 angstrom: [O II] 3727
